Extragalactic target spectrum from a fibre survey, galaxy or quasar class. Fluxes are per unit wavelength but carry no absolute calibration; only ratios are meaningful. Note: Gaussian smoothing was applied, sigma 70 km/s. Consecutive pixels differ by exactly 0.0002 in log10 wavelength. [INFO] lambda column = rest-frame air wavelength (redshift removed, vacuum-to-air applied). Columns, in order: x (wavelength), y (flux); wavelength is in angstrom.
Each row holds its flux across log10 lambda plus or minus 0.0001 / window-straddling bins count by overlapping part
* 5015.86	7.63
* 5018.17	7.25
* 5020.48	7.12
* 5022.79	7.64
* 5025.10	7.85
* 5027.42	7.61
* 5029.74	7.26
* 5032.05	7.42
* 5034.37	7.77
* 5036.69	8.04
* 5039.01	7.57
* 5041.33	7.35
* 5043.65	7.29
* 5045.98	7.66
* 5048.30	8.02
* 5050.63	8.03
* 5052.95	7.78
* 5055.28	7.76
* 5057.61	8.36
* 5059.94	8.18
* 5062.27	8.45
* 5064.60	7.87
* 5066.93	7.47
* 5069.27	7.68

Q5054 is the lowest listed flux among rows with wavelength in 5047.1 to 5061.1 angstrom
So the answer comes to 7.76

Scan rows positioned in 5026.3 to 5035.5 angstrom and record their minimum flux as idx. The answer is 7.26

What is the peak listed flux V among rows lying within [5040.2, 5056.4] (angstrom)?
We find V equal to 8.03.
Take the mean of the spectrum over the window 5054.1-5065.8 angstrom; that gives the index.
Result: 8.12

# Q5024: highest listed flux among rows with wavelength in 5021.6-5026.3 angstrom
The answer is 7.85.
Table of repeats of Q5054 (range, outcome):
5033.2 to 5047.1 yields 7.29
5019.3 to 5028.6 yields 7.12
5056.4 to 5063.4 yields 8.18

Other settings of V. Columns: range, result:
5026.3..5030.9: 7.61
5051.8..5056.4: 7.78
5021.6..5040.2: 8.04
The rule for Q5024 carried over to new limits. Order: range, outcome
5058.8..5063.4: 8.45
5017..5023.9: 7.64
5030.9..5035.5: 7.77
